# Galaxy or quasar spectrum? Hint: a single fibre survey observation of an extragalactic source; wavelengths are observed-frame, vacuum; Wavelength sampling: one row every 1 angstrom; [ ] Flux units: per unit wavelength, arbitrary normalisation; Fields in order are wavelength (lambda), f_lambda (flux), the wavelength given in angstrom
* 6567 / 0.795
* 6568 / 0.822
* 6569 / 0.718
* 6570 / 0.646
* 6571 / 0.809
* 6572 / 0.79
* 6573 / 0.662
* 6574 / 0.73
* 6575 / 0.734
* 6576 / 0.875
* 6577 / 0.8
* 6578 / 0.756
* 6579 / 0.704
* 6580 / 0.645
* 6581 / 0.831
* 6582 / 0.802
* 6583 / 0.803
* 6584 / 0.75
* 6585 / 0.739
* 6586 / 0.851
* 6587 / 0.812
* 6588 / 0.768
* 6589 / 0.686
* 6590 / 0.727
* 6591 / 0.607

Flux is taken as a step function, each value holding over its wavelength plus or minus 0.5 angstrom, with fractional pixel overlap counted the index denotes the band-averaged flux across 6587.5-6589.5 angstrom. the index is 0.727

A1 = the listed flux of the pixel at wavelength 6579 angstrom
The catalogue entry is 0.704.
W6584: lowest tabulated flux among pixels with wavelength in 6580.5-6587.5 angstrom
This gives 0.739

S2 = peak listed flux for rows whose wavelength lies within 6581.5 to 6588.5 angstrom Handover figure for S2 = 0.851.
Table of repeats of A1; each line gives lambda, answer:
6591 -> 0.607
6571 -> 0.809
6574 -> 0.73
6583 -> 0.803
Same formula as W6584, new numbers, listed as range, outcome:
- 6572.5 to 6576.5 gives 0.662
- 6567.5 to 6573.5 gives 0.646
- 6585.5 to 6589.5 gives 0.686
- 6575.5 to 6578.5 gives 0.756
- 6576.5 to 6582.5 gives 0.645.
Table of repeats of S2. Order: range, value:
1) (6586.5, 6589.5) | 0.812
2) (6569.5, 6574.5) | 0.809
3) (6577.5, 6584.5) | 0.831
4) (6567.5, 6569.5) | 0.822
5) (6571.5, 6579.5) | 0.875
